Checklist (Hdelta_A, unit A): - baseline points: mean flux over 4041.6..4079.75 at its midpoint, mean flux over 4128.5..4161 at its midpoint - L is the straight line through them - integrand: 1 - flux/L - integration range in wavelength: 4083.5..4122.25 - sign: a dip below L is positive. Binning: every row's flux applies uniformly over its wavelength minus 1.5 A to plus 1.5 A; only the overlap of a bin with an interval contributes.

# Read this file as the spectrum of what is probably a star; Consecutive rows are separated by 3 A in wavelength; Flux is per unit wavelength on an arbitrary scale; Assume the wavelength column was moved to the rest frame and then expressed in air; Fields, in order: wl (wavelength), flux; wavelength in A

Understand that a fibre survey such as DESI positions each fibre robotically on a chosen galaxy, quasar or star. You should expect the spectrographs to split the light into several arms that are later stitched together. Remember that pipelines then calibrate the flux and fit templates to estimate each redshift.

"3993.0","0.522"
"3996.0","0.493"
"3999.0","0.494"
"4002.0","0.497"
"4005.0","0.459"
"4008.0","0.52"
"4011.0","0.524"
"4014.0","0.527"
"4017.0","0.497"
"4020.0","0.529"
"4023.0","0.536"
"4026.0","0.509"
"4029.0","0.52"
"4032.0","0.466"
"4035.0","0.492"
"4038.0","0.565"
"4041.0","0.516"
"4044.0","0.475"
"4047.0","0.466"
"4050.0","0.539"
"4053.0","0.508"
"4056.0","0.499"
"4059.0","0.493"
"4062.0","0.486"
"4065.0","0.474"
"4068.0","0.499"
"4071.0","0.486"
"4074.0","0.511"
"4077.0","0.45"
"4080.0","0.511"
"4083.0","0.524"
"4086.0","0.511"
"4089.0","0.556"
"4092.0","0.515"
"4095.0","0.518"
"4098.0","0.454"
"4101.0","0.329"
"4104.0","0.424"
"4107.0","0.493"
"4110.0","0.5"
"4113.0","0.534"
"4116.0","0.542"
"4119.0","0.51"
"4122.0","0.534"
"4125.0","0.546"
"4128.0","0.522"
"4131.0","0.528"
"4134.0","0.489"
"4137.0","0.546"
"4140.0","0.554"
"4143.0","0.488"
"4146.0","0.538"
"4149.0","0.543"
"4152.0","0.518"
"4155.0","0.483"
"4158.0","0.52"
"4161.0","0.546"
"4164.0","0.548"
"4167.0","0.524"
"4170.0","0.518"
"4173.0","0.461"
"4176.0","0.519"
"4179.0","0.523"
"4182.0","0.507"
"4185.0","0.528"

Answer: 1.0 A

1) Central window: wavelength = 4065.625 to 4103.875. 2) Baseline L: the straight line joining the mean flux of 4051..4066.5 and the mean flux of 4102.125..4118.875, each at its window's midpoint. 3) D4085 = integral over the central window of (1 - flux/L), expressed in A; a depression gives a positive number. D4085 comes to 0.7 A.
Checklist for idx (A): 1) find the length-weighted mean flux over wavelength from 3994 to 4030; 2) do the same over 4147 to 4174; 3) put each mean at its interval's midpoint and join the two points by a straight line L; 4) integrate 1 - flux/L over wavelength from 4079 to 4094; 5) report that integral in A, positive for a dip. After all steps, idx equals -0.28 A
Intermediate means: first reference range 0.509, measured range 0.524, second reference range 0.519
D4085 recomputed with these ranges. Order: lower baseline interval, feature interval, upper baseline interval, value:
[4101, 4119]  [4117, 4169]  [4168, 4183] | -3.14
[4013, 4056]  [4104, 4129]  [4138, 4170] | 0.21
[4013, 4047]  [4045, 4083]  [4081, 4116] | 0.41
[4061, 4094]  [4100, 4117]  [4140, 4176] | 1.22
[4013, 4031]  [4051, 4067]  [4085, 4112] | 0.16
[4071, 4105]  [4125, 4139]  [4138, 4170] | -0.36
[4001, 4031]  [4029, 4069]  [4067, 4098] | 0.74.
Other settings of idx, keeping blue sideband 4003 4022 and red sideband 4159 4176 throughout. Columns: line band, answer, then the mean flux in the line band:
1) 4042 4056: 0.39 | 0.498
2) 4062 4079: 0.94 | 0.485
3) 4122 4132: -0.30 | 0.532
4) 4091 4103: 1.51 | 0.45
